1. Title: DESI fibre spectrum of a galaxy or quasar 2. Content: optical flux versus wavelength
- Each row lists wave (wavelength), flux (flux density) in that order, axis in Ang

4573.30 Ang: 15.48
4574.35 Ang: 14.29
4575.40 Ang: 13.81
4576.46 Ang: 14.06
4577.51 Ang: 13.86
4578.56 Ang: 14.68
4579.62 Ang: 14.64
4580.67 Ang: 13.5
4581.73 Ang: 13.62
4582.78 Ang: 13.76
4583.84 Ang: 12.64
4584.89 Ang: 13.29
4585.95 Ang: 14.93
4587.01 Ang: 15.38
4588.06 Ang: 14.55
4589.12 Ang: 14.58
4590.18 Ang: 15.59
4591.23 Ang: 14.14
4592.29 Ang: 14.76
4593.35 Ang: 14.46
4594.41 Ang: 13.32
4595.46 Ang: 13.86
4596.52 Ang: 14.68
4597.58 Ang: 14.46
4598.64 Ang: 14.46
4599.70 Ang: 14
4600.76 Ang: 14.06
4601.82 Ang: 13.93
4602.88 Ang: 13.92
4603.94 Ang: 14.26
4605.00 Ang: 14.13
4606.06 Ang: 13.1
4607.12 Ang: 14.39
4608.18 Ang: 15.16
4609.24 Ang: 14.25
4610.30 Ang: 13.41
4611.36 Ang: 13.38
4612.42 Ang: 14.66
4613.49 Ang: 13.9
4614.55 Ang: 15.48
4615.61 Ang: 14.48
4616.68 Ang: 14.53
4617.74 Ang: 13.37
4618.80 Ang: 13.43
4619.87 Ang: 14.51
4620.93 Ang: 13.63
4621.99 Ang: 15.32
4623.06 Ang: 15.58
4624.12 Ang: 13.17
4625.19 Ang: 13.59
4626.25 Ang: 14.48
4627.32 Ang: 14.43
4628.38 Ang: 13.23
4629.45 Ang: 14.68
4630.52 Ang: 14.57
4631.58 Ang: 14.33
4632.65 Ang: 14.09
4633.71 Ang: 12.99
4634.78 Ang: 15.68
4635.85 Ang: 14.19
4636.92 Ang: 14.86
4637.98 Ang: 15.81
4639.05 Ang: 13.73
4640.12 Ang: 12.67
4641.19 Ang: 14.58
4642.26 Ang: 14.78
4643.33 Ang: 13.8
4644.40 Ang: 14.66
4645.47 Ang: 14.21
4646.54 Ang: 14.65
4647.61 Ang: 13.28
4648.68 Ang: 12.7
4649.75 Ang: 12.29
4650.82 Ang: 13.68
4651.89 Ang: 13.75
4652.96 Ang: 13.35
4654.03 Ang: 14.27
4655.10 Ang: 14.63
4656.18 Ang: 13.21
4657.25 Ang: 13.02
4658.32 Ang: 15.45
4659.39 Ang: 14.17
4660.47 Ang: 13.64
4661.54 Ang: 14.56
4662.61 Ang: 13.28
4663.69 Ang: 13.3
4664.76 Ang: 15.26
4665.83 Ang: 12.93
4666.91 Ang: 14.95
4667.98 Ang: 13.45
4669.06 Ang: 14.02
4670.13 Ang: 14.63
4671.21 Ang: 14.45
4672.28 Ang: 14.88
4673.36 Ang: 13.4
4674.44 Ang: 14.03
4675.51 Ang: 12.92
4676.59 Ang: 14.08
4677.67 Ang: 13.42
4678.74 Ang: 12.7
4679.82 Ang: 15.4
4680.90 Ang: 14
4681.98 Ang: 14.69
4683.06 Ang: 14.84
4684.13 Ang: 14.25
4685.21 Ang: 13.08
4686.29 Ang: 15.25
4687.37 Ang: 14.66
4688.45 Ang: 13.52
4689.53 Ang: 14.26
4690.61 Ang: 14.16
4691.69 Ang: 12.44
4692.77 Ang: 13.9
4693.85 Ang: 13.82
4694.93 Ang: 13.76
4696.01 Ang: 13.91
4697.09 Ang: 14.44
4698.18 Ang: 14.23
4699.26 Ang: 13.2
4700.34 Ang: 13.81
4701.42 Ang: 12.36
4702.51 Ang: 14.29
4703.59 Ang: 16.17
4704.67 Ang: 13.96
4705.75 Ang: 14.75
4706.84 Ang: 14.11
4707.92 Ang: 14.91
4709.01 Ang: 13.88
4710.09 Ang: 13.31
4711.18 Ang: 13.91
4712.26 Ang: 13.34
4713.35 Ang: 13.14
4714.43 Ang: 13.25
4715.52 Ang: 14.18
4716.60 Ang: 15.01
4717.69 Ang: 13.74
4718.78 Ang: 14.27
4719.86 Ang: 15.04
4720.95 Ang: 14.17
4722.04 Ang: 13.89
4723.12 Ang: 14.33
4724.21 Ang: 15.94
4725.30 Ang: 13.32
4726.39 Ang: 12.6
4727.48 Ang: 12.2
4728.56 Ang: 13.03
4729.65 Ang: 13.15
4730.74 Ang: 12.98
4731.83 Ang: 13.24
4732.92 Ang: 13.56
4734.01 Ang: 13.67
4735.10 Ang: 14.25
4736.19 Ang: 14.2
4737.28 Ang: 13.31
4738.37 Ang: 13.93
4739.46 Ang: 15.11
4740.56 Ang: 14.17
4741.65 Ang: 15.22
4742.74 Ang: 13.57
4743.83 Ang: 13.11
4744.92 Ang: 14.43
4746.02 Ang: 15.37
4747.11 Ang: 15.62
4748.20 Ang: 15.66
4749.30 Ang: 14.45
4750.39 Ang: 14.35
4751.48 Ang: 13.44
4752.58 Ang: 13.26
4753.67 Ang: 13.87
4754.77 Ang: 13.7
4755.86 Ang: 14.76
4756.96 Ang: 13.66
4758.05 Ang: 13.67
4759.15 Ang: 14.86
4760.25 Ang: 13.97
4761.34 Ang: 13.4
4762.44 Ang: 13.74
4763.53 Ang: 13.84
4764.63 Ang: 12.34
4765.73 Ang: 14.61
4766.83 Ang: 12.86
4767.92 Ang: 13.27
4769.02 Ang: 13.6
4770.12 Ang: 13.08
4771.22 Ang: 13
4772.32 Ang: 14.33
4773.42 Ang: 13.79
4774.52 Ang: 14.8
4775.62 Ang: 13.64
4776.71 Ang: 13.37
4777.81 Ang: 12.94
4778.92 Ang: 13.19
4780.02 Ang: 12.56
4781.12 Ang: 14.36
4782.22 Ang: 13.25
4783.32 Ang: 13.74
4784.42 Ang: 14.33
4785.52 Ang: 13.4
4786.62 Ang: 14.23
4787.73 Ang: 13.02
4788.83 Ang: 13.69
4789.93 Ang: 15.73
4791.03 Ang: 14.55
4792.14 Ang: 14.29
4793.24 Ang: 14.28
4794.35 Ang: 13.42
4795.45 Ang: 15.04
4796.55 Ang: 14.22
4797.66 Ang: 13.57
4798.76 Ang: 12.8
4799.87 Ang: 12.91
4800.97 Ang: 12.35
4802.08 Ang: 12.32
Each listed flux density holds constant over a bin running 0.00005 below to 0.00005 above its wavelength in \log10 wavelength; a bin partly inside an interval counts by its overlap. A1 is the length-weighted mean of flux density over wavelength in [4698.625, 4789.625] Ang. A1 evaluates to 13.9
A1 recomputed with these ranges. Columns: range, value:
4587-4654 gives 14.2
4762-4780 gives 13.5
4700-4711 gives 14.1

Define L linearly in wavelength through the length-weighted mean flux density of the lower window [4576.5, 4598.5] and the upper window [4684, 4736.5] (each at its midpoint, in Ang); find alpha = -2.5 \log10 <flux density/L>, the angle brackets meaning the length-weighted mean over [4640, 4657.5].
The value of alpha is 0.02 mag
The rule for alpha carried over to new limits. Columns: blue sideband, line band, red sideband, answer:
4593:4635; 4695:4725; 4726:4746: -0.024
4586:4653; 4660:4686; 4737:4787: 0.004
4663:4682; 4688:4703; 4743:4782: 0.019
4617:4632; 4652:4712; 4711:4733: -0.008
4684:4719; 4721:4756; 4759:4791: -0.012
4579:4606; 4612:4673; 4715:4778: -0.002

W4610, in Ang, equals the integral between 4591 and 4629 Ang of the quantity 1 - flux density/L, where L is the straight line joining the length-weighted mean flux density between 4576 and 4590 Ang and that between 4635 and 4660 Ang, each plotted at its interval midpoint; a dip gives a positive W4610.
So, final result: -0.20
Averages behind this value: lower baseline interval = 14.2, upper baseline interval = 14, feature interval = 14.2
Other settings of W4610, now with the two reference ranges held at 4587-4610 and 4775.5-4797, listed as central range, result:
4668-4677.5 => 0.1 Ang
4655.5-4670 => 0.2 Ang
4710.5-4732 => 0.4 Ang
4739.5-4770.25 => -0.2 Ang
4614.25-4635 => 0.0 Ang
